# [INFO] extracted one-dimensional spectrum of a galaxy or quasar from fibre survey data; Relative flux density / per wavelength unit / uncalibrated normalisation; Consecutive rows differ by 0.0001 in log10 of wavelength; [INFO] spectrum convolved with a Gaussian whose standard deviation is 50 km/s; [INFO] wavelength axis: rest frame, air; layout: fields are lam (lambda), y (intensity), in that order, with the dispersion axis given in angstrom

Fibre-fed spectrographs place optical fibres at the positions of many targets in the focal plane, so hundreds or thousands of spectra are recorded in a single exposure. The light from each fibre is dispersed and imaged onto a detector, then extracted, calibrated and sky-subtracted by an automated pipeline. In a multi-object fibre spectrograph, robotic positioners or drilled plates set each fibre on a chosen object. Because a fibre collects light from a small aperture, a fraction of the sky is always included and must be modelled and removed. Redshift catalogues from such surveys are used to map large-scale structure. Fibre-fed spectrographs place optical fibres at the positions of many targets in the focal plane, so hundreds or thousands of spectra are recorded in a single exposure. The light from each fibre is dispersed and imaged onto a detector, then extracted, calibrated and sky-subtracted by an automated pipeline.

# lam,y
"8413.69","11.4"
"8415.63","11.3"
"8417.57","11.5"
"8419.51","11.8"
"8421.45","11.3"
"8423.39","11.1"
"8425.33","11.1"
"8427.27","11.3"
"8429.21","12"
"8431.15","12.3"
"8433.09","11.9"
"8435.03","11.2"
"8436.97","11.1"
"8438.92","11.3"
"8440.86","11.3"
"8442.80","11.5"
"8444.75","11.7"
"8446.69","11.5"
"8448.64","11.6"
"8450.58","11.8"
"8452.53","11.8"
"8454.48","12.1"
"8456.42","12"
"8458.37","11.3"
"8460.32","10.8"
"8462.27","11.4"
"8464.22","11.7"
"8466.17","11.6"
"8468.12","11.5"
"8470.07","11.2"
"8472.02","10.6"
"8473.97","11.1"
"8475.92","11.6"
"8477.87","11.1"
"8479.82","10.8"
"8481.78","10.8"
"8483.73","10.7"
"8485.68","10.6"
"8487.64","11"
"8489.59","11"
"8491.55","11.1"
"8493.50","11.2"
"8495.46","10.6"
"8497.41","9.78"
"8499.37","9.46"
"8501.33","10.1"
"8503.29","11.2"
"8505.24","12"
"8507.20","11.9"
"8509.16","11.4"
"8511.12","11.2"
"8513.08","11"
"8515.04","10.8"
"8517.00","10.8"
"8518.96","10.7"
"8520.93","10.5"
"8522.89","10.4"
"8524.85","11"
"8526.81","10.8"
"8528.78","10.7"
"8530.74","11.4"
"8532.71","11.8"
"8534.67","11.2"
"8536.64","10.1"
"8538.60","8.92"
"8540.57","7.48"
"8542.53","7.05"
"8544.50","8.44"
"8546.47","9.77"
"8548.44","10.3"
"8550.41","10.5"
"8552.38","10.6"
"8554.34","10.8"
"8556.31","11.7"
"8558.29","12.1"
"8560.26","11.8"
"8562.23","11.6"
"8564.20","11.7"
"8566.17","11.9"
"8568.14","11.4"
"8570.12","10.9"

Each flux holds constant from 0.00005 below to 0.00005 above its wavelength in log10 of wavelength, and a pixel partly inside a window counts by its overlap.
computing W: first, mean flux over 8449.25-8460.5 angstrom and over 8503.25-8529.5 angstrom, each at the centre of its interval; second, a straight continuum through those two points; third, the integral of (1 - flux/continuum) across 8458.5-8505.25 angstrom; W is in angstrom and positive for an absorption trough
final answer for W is 1.9 angstrom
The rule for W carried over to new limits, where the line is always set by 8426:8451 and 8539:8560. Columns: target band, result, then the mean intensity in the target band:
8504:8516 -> -1.0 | 11.4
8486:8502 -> 0.3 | 10.5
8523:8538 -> -1.1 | 10.9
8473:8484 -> -0.1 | 11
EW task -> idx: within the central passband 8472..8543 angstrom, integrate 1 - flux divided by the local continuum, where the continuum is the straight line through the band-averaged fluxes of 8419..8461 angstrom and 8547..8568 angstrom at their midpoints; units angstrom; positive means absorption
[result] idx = 4.5 angstrom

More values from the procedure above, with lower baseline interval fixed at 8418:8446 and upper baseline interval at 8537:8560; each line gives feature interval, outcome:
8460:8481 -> -0.5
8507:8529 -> -1.3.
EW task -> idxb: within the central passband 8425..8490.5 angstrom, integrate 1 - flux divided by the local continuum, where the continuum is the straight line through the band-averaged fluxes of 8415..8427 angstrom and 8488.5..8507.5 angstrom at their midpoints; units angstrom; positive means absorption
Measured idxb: -1.65 angstrom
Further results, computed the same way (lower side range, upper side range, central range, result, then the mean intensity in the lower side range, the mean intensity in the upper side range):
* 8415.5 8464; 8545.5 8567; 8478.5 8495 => 0.7 angstrom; 11.5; 11.2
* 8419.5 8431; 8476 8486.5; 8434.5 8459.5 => -0.7 angstrom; 11.5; 10.9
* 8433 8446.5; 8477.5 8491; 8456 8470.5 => -0.4 angstrom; 11.4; 10.9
